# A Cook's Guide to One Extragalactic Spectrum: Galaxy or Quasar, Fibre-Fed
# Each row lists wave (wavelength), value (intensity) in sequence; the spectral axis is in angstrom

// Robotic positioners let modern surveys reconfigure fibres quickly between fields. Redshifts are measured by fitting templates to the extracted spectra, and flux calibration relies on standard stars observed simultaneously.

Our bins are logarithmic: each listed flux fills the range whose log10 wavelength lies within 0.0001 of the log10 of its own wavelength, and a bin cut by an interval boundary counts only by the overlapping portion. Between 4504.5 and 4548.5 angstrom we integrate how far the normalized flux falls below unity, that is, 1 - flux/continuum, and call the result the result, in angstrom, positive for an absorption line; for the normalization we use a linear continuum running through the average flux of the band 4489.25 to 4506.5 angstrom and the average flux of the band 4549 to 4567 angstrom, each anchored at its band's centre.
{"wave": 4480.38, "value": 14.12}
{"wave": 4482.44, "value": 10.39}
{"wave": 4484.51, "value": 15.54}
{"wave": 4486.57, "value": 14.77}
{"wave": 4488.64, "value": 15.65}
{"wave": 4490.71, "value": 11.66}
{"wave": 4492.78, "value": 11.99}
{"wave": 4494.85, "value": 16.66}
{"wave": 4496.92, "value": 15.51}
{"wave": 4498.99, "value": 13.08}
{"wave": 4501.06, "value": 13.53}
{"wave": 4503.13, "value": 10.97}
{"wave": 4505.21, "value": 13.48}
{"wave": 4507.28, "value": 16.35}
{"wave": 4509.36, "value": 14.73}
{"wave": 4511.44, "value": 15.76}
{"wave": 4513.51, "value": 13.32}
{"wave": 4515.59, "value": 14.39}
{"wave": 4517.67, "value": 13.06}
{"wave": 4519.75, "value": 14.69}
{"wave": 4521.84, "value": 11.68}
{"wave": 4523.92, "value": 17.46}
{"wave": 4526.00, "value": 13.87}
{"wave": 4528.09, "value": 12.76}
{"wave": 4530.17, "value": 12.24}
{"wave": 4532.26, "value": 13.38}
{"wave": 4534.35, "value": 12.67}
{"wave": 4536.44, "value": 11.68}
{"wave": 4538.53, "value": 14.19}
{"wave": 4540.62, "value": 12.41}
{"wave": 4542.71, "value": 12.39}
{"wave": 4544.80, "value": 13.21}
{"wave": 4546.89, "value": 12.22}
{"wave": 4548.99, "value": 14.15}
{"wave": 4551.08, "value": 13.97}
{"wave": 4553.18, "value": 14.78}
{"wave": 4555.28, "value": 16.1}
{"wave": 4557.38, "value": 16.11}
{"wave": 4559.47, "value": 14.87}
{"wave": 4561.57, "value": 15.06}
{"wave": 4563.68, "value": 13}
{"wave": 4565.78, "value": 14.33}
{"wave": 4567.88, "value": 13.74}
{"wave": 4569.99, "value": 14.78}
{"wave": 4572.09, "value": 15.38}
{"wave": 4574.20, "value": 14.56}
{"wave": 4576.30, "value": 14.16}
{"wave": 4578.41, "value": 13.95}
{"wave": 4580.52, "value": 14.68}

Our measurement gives 1.3 angstrom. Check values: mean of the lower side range 13.5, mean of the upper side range 14.7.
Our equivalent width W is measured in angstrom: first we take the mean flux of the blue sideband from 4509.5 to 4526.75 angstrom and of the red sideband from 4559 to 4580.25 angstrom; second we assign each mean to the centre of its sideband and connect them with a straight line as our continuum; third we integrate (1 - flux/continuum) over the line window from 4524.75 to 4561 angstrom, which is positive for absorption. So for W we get 1.8 angstrom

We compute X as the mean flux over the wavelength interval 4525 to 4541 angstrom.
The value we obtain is 12.9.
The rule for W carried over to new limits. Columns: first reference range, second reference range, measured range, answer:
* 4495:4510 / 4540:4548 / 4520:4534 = -0.4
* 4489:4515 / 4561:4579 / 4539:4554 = 0.9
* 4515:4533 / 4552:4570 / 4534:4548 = 1.5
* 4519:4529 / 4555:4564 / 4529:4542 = 1.5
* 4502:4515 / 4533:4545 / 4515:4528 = -0.5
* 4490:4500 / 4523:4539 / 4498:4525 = -0.7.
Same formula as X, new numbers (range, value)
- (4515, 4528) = 14.1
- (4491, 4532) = 13.9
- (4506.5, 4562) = 14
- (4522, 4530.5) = 14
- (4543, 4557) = 14.1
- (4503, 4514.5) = 14.4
